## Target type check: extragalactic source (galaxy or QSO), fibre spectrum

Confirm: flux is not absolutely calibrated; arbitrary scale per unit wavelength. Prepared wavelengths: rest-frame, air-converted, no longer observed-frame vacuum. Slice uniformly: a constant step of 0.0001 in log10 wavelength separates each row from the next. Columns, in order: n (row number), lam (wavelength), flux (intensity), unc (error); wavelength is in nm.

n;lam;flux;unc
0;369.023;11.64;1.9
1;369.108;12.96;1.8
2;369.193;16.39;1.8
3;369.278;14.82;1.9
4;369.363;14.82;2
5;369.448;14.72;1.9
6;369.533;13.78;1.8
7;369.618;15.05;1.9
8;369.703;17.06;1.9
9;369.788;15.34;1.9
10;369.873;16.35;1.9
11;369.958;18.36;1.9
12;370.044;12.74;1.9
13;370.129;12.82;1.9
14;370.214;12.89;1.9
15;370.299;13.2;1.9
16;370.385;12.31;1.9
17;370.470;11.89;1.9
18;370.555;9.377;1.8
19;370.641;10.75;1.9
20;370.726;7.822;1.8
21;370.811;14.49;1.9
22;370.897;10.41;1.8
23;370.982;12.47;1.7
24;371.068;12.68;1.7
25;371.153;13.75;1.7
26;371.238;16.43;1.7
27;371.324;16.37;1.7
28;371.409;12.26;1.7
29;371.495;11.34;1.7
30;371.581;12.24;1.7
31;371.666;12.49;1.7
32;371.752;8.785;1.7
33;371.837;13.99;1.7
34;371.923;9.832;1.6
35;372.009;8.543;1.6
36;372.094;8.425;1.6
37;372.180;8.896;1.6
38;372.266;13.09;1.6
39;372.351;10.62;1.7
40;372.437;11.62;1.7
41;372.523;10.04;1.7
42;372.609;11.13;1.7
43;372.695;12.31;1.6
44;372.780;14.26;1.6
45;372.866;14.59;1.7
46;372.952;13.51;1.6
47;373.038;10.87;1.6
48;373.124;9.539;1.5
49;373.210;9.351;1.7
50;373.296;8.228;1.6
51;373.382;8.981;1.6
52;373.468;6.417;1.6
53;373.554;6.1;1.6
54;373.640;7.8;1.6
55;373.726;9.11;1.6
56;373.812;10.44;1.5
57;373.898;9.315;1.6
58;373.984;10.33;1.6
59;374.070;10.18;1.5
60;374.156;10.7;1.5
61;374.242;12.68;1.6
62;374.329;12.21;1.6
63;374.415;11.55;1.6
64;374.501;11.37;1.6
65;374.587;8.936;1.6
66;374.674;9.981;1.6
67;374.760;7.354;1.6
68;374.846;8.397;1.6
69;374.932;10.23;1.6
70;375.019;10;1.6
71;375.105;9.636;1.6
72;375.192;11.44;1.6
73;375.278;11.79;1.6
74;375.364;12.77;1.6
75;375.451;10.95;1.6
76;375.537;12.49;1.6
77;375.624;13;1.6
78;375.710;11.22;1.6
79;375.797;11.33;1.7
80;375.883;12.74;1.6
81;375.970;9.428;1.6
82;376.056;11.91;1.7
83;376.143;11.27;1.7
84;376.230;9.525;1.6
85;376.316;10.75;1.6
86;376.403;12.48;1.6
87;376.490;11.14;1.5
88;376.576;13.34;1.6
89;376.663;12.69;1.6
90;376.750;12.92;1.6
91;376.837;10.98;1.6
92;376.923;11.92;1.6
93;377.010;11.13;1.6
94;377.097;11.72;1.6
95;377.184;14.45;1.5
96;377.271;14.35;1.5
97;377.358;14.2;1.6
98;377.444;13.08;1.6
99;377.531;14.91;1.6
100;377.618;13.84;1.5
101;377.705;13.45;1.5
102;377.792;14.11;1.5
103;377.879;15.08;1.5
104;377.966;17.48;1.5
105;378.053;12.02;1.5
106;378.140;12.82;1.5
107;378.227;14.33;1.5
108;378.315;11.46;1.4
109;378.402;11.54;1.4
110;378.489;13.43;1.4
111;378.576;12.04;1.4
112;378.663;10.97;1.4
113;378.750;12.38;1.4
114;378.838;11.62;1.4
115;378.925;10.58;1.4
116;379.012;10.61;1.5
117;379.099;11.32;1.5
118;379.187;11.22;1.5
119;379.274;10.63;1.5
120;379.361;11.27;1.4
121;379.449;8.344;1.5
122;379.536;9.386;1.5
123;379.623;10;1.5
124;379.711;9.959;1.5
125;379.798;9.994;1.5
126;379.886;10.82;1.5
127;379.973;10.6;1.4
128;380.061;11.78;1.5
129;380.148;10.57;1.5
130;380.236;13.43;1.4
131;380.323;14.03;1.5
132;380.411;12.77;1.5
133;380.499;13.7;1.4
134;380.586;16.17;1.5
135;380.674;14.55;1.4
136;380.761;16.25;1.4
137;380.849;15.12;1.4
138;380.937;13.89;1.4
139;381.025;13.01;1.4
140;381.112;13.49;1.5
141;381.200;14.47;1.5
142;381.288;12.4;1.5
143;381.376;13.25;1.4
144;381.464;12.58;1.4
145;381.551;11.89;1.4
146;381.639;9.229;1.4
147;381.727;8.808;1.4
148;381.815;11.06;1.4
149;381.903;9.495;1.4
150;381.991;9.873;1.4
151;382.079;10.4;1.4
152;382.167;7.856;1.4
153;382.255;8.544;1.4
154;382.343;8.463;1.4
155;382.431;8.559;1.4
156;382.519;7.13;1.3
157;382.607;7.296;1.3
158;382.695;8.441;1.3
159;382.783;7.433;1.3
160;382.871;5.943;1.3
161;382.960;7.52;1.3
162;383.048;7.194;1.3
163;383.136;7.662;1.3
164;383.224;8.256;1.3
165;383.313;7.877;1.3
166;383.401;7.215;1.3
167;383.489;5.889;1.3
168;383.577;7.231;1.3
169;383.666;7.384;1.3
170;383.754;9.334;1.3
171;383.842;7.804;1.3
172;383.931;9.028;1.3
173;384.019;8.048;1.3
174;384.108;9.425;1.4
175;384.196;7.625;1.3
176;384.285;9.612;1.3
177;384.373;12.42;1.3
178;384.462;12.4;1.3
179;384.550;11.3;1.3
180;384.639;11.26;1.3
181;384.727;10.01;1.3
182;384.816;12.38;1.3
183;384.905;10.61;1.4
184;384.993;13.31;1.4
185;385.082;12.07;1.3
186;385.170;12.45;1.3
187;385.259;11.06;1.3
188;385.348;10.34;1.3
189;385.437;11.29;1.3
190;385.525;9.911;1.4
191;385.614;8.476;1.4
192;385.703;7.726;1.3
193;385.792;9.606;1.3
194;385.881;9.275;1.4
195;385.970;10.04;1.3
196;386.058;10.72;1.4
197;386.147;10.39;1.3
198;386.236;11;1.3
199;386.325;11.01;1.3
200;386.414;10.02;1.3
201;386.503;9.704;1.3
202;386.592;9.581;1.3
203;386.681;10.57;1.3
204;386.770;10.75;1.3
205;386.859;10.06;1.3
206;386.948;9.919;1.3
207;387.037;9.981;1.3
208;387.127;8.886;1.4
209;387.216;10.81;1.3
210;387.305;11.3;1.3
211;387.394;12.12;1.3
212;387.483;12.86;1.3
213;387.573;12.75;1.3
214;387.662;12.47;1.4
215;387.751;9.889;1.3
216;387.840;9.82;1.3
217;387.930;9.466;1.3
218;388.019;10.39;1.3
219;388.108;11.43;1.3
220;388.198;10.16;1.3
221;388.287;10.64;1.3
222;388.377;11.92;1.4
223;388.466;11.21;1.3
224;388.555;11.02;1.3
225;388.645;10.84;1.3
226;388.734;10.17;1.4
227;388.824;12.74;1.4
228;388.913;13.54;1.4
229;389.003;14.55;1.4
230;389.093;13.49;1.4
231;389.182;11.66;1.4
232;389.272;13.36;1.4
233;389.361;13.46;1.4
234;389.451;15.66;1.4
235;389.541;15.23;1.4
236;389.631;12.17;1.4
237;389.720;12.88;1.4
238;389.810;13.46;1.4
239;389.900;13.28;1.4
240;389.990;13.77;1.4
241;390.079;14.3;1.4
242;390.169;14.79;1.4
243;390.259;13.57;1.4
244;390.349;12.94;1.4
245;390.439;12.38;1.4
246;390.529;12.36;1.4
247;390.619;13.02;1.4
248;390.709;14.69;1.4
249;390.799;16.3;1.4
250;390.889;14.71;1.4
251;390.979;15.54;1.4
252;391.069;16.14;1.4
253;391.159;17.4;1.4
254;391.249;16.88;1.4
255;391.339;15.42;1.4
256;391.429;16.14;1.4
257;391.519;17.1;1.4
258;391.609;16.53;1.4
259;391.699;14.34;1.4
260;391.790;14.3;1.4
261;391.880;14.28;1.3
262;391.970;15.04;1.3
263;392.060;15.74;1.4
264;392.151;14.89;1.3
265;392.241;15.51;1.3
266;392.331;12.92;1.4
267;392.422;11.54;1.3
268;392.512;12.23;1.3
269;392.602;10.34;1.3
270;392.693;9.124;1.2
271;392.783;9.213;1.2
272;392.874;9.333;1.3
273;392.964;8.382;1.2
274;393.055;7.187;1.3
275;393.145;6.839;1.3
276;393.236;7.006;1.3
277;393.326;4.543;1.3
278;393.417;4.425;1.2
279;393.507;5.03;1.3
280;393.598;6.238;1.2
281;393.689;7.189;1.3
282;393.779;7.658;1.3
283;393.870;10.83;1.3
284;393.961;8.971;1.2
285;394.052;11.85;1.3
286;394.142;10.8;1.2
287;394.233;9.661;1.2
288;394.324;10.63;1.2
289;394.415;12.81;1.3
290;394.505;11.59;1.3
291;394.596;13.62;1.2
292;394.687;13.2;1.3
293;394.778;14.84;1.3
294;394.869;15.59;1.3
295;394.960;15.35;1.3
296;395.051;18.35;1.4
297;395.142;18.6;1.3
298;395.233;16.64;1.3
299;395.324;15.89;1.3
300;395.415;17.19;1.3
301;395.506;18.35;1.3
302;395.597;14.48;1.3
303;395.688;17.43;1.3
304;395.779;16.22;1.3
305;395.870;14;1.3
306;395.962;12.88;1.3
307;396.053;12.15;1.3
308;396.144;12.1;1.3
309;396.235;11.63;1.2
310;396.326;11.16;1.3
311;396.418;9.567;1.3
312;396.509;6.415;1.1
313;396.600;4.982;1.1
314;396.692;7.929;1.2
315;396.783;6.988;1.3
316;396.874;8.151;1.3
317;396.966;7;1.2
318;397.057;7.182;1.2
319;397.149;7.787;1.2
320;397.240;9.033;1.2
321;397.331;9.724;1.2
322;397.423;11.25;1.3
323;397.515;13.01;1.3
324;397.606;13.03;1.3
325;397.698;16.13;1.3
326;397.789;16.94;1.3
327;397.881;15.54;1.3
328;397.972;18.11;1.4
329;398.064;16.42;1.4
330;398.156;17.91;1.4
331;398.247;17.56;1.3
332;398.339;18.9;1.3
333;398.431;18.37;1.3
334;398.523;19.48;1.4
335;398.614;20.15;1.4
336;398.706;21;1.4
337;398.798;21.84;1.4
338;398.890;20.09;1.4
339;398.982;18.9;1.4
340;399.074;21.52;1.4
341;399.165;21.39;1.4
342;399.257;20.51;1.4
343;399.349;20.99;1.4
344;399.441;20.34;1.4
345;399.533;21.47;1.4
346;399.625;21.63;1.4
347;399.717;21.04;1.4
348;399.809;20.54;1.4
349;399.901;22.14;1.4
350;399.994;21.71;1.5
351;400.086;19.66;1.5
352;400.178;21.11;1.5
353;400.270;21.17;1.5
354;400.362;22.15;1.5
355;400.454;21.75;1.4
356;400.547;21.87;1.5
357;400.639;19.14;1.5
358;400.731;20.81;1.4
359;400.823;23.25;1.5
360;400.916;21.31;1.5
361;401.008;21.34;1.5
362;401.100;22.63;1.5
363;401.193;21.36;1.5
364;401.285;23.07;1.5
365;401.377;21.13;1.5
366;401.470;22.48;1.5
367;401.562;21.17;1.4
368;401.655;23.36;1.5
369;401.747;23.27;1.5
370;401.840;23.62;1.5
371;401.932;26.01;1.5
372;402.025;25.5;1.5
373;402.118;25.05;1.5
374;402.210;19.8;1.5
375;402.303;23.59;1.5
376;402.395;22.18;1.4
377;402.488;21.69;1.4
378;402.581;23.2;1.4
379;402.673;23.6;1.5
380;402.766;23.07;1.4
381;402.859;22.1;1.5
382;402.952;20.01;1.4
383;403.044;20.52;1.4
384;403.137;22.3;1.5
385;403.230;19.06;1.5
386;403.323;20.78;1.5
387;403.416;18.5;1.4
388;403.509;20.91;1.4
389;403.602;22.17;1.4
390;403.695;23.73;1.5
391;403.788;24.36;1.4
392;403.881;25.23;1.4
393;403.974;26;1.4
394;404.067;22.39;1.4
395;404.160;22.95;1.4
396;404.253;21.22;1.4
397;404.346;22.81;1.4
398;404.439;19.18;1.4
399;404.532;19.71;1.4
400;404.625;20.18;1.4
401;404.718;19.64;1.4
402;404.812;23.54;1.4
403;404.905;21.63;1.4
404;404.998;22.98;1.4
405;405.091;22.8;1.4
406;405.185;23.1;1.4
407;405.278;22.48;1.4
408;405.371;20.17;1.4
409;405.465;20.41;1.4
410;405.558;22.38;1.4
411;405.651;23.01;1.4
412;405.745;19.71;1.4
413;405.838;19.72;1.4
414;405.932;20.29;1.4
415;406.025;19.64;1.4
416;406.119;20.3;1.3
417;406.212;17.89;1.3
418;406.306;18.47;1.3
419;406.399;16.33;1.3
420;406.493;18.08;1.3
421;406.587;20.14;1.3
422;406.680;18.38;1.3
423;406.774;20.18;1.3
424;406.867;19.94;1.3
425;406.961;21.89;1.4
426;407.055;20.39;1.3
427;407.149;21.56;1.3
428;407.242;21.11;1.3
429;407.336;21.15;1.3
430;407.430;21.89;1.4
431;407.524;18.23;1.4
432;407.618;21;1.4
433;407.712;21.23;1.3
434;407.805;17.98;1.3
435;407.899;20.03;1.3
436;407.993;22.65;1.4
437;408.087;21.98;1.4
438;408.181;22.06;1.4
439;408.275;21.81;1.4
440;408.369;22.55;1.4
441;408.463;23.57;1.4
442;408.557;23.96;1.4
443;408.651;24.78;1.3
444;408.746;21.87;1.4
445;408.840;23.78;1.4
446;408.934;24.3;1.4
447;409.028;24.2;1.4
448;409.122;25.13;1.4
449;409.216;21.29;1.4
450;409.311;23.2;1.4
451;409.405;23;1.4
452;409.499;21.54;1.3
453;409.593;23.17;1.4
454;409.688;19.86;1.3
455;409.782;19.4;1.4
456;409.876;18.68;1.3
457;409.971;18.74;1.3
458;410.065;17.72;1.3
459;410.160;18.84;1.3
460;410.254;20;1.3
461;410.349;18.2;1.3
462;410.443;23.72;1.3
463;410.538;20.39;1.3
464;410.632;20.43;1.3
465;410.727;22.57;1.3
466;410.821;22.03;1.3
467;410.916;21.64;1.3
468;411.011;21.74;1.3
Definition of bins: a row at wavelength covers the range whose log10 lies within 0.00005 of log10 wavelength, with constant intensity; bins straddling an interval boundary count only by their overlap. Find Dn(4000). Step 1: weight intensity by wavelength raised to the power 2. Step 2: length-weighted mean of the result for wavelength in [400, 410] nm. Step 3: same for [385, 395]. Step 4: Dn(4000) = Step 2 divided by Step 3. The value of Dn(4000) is 1.98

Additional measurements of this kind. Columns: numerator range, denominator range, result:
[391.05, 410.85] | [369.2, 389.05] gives 1.82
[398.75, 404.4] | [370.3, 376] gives 2.32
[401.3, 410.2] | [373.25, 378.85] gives 2.18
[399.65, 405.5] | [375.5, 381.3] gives 2.01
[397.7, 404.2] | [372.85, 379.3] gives 2.12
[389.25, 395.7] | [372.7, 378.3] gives 1.23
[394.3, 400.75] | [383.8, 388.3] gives 1.62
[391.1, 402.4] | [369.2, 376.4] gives 1.54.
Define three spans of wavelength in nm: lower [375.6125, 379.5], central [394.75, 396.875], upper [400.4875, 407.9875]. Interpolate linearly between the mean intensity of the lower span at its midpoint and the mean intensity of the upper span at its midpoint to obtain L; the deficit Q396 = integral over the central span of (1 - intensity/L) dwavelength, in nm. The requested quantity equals 0.597 nm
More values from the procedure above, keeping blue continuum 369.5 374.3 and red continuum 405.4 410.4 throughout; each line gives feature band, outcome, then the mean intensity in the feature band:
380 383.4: 0.813 nm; 10.7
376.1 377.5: 0.072 nm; 12.3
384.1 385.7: 0.444 nm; 10.8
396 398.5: 0.838 nm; 12.1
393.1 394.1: 0.575 nm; 7.34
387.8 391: 0.670 nm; 12.8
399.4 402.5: -0.469 nm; 22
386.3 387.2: 0.315 nm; 10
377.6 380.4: 0.327 nm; 11.9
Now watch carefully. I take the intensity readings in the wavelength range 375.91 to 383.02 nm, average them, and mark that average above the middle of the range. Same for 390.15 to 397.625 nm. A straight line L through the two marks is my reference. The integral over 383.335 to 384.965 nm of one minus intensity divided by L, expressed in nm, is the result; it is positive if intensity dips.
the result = 0.33 nm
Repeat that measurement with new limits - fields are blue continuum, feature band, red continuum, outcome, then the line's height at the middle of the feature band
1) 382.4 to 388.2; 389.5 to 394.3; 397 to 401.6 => 0.58 nm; 14.1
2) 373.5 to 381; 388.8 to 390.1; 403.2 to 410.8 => 0.17 nm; 15.6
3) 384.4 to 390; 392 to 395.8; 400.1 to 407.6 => 0.90 nm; 15.4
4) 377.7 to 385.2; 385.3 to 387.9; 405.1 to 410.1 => 0.50 nm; 12.9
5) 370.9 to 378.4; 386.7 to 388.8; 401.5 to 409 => 0.67 nm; 15.9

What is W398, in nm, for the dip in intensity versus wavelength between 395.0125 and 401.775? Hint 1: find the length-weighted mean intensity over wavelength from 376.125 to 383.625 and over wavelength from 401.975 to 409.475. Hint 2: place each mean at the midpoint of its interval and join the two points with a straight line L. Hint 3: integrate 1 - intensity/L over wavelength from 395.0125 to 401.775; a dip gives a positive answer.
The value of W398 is 0.589 nm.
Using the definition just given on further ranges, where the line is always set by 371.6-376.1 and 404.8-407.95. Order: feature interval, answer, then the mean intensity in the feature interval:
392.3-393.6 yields 0.641 nm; 8.3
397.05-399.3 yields 0.177 nm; 16.6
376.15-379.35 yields -0.192 nm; 12.5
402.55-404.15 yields -0.217 nm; 22.2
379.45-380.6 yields 0.088 nm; 11.6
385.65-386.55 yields 0.276 nm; 9.93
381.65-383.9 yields 0.875 nm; 8.13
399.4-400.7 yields -0.178 nm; 21.1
